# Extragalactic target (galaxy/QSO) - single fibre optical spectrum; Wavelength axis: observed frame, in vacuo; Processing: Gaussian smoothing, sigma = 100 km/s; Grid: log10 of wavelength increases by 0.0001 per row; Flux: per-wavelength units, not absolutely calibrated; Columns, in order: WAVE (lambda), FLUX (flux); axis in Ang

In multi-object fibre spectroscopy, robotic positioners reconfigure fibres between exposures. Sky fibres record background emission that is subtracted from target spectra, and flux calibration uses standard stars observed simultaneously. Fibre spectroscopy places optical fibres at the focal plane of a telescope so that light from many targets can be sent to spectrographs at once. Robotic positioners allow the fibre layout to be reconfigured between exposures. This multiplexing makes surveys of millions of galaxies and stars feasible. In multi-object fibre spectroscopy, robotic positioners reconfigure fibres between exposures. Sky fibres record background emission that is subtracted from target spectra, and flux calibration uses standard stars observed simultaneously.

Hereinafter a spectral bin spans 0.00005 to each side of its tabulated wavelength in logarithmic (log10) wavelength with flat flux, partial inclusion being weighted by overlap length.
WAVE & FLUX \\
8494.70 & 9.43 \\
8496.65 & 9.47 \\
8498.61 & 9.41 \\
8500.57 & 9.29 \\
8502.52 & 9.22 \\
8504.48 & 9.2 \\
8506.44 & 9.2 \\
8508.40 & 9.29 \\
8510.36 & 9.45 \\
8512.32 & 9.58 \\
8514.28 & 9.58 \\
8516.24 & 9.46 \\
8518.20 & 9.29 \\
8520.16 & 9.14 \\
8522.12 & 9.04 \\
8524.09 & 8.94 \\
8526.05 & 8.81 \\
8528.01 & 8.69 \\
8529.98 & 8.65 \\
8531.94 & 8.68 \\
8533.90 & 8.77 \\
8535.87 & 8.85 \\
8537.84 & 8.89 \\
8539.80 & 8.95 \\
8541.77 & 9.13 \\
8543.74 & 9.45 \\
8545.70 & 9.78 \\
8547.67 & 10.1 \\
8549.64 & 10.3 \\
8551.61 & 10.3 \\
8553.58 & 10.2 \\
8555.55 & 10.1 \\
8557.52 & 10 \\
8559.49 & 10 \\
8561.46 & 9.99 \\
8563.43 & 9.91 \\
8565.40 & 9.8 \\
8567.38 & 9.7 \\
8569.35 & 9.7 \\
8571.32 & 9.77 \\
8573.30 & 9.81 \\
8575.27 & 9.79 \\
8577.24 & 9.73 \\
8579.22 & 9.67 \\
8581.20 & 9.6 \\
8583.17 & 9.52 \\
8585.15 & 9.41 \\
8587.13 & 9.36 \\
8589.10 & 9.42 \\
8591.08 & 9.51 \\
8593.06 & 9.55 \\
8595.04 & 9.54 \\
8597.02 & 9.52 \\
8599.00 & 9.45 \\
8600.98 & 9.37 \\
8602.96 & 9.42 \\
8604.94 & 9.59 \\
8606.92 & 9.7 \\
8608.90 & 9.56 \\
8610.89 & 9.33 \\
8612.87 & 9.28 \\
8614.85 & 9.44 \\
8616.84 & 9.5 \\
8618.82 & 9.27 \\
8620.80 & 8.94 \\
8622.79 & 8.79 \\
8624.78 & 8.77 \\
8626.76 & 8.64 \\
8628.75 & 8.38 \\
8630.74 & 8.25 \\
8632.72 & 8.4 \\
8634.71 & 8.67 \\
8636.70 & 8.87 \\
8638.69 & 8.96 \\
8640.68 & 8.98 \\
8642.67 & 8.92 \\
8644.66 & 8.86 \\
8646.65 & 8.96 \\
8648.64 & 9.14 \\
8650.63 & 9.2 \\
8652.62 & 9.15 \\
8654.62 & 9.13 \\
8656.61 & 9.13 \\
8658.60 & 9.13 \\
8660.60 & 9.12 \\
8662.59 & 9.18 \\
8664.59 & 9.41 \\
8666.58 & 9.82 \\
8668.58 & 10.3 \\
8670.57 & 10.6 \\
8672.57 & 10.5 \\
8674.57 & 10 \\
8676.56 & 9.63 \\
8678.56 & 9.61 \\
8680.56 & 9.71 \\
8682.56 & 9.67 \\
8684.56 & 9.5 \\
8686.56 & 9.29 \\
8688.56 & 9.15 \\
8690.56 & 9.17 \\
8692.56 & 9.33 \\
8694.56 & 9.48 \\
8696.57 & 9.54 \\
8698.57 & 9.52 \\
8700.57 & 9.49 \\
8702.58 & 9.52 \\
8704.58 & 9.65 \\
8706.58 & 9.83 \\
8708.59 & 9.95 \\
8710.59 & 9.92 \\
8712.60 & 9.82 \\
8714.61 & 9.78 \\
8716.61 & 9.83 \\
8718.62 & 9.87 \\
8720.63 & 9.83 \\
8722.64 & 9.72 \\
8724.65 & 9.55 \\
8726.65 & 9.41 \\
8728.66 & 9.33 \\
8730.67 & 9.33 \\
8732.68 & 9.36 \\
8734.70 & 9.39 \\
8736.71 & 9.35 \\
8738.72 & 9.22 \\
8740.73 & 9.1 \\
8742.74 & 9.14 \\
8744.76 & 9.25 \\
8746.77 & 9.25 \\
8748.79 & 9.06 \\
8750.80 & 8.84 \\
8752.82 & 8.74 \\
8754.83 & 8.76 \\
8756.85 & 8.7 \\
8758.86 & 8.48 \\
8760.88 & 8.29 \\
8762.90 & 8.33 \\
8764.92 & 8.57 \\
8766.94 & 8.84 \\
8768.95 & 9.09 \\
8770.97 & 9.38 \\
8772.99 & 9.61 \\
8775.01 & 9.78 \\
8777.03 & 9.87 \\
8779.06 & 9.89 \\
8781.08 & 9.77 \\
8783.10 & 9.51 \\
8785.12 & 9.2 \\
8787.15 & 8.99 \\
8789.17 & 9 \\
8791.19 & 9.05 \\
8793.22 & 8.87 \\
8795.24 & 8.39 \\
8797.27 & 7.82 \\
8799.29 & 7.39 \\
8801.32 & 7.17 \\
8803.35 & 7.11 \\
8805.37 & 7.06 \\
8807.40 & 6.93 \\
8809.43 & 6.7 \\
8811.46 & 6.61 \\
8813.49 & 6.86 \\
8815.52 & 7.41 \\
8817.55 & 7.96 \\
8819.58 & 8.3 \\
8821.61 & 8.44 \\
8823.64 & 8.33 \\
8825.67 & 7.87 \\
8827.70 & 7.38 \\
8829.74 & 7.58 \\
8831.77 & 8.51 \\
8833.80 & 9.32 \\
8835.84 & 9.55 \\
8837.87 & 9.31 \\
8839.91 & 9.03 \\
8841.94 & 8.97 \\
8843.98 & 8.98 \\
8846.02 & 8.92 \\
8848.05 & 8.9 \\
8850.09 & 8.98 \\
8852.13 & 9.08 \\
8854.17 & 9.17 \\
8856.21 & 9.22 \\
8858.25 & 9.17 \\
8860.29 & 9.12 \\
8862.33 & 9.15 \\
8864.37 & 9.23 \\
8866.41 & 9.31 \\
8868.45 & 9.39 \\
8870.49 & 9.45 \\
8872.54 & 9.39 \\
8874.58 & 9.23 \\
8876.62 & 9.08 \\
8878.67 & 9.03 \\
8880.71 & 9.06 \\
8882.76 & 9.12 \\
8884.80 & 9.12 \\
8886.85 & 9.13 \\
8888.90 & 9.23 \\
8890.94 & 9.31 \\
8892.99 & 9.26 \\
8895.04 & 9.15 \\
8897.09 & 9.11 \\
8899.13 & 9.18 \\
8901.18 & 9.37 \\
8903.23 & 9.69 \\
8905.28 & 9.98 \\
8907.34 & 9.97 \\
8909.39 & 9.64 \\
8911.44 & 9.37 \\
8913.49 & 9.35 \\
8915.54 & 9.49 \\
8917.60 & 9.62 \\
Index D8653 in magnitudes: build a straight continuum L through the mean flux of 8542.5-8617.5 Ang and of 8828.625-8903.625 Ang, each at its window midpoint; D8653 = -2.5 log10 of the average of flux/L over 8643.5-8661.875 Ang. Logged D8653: 0.053 mag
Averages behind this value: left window 9.69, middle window 9.09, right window 9.12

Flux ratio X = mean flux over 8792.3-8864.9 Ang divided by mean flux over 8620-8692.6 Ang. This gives 0.90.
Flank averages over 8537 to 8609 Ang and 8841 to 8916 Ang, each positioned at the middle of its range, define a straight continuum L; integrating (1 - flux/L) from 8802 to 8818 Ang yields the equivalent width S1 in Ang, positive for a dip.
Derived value 3.9 Ang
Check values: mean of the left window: 9.67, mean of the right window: 9.25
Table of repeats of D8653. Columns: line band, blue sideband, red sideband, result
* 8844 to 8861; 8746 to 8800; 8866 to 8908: 0.016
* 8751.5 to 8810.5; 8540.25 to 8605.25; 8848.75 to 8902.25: 0.092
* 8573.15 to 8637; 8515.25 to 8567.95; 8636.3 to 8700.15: 0.018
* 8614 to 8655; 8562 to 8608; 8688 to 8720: 0.083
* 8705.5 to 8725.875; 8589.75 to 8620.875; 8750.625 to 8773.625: -0.095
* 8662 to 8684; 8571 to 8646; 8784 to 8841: -0.114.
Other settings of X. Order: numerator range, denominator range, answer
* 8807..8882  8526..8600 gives 0.90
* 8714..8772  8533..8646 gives 0.98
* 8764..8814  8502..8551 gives 0.92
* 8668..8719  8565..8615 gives 1.02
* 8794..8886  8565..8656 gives 0.92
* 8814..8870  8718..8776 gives 0.96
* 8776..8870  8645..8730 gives 0.89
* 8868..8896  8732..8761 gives 1.02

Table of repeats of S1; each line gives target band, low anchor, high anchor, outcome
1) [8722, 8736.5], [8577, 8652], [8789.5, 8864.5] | -1.2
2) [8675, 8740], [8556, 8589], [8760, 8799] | -1.9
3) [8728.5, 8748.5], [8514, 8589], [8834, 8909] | 0.2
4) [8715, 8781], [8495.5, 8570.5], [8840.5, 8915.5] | 0.6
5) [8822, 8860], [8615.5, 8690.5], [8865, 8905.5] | 1.9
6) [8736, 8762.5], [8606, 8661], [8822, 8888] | 0.2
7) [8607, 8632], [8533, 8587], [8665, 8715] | 1.7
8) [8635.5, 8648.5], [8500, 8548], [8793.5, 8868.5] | -0.1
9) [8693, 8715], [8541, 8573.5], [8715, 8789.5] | -0.6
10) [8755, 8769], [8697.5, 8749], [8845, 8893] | 1.2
